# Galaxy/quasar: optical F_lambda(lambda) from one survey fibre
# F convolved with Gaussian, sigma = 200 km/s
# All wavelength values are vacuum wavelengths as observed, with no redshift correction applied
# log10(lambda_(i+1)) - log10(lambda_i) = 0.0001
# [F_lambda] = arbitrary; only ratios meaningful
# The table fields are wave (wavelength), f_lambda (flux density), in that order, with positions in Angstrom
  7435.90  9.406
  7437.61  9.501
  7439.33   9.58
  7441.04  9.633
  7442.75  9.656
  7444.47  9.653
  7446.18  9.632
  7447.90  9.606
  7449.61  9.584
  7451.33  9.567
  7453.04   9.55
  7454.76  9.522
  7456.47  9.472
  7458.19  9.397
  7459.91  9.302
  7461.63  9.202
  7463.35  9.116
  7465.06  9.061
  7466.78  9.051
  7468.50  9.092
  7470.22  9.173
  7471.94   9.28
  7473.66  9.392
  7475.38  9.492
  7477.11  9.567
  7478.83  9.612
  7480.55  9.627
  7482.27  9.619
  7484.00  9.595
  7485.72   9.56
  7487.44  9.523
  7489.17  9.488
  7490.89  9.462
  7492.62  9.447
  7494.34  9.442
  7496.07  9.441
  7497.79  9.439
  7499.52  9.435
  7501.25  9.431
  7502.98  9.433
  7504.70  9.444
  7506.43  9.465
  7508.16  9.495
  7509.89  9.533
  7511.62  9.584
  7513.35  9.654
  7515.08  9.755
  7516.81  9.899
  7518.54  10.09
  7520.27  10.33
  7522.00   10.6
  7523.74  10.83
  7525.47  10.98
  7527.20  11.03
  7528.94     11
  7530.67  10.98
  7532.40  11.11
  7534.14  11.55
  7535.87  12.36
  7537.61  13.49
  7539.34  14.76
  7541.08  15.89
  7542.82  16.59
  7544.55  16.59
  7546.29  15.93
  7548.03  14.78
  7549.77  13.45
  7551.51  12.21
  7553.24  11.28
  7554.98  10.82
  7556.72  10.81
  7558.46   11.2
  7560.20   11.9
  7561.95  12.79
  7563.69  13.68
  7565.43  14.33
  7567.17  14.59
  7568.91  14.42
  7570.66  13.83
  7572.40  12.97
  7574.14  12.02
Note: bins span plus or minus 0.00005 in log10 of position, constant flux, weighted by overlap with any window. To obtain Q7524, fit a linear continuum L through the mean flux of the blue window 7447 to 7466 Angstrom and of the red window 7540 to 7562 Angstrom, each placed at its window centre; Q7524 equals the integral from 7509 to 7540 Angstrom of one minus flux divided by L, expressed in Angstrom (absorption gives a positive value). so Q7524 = 3.47 Angstrom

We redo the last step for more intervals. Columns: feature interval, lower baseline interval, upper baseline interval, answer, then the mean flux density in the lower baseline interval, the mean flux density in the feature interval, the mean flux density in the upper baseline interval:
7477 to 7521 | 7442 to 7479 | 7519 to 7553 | 6.04 Angstrom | 9.4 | 9.59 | 12.8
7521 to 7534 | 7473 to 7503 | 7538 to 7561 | 1.23 Angstrom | 9.5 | 11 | 13.6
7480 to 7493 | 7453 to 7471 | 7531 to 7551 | 1.46 Angstrom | 9.26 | 9.54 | 14.1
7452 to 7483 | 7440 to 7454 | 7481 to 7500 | 0.63 Angstrom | 9.61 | 9.37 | 9.5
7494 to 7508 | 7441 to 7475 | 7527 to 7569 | 2.16 Angstrom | 9.39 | 9.44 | 13.1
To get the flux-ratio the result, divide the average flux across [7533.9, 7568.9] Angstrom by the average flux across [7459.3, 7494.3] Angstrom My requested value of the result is 1.4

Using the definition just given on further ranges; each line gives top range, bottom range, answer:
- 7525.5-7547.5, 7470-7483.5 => 1.41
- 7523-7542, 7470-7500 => 1.29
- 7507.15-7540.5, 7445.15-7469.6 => 1.17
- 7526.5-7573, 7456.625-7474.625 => 1.42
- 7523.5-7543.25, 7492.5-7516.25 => 1.32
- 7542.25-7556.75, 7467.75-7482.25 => 1.46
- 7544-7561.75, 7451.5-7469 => 1.38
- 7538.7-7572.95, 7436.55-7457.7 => 1.42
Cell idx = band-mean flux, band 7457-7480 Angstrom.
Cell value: 9.29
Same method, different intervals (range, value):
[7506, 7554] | 11.9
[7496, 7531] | 9.99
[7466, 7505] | 9.44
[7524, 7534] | 11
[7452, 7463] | 9.4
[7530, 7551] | 14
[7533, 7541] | 13.3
